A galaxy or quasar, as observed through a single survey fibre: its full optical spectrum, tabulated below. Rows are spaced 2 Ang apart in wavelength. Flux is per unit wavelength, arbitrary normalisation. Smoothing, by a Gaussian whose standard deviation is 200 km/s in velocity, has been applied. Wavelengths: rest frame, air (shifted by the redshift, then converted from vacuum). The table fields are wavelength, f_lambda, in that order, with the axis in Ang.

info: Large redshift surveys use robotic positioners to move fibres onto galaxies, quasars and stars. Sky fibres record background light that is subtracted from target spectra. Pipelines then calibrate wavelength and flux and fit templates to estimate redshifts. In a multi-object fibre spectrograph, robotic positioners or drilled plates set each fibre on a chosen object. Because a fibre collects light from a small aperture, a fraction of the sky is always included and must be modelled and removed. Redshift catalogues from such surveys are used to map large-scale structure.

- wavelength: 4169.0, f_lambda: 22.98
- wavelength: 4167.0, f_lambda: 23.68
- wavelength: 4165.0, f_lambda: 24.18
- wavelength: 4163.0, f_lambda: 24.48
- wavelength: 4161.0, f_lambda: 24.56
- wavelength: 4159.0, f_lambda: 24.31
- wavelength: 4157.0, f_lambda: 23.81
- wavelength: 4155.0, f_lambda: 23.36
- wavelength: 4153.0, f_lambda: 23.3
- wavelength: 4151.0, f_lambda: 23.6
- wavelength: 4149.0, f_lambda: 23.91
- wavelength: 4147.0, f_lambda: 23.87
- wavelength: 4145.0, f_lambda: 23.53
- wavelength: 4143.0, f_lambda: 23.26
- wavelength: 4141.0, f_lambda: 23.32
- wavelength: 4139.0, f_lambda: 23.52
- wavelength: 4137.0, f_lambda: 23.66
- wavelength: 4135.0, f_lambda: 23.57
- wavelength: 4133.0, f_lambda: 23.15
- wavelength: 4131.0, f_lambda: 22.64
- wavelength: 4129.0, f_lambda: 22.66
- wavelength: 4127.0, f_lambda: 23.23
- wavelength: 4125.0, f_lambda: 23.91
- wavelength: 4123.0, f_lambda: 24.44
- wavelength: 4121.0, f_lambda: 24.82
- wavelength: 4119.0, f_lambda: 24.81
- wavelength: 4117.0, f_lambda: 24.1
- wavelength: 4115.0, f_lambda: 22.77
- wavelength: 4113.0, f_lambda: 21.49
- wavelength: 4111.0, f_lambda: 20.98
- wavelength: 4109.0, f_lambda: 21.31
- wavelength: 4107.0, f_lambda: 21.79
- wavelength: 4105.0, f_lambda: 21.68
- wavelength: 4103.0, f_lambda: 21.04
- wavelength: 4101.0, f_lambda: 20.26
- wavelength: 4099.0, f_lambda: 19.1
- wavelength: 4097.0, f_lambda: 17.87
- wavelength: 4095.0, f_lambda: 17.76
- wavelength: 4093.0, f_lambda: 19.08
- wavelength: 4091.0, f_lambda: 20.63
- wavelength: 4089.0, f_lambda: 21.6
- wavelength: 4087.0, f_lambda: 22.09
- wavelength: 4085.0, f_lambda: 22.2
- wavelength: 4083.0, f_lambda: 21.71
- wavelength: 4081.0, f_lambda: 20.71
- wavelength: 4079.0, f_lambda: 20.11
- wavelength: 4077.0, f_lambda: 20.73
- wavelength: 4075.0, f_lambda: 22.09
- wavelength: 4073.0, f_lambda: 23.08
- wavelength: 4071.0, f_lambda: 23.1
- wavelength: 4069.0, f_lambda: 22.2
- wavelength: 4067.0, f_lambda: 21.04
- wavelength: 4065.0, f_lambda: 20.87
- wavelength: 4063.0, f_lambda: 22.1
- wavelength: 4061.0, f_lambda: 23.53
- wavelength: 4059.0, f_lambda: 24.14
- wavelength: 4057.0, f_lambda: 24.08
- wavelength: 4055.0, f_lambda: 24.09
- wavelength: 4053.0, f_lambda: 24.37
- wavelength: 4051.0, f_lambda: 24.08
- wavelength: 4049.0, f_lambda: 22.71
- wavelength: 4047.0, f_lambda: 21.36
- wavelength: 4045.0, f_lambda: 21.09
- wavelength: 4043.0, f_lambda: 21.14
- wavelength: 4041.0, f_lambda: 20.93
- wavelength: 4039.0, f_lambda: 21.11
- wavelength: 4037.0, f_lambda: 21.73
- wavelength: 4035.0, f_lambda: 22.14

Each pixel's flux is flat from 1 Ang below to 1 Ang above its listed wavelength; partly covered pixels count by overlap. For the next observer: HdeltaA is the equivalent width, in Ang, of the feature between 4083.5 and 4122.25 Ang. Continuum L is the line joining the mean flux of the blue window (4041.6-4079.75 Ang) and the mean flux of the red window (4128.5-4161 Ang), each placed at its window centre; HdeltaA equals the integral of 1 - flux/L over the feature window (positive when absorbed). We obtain 2.7 Ang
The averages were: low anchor 22.4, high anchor 23.5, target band 21.4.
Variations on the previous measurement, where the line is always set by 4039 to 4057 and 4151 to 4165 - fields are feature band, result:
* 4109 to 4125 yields 0.11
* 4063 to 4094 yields 1.97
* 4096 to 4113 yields 1.96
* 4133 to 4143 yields 0.10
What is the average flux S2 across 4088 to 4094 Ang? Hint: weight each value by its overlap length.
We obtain 20.4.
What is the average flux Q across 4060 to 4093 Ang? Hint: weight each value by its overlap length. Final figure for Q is 21.7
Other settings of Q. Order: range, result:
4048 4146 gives 22.3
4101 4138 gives 22.8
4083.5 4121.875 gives 21.3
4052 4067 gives 23.2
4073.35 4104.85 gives 20.6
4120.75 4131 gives 23.6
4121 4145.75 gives 23.5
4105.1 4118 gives 22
